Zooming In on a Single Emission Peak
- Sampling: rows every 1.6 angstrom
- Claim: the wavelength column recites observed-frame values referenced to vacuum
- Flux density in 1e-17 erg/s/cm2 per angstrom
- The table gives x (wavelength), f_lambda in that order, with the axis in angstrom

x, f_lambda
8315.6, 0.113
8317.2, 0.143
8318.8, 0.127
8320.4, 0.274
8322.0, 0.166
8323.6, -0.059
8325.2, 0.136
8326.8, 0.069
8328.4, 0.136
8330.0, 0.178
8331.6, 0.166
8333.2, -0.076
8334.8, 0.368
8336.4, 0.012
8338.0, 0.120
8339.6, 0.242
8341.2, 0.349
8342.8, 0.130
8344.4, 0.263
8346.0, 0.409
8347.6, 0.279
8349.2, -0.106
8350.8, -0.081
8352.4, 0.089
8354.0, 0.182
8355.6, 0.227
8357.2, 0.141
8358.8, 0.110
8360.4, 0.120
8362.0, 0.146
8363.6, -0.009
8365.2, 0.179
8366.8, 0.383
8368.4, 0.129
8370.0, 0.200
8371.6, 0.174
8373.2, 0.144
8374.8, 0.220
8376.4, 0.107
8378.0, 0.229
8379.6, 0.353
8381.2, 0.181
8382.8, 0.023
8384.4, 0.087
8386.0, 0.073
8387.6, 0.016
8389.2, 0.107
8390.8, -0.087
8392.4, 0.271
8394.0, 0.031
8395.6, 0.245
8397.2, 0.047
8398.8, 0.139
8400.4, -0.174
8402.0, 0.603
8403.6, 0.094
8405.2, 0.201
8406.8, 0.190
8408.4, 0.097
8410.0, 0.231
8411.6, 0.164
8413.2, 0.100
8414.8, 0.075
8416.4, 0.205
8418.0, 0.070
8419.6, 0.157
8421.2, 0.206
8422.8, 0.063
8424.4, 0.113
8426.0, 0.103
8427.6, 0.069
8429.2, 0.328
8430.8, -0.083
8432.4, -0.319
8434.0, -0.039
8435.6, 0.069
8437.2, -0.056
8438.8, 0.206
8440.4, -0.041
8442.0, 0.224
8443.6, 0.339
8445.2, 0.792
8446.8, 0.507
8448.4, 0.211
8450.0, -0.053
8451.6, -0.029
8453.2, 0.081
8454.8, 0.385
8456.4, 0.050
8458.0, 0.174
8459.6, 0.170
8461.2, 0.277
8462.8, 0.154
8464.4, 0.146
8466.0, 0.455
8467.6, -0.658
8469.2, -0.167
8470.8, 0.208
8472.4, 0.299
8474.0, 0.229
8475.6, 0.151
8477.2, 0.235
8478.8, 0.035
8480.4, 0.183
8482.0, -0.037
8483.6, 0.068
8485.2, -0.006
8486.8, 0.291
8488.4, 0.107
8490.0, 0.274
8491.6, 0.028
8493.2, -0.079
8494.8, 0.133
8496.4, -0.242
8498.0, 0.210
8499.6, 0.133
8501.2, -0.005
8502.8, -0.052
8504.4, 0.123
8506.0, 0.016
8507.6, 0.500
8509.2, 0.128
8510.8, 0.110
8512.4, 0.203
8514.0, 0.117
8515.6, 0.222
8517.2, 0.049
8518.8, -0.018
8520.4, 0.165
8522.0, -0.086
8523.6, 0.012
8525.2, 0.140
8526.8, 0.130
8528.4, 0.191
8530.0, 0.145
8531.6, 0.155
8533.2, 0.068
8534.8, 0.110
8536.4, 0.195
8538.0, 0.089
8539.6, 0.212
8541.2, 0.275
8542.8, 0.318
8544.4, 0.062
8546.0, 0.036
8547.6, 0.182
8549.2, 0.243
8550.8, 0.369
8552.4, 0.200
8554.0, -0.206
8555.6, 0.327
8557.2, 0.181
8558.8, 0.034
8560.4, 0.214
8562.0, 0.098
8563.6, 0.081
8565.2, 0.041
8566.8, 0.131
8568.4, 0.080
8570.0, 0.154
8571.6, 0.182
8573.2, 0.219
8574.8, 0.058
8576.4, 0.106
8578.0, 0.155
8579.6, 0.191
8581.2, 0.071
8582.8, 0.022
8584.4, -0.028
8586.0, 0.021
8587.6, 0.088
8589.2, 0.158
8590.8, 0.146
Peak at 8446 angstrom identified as H-alpha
